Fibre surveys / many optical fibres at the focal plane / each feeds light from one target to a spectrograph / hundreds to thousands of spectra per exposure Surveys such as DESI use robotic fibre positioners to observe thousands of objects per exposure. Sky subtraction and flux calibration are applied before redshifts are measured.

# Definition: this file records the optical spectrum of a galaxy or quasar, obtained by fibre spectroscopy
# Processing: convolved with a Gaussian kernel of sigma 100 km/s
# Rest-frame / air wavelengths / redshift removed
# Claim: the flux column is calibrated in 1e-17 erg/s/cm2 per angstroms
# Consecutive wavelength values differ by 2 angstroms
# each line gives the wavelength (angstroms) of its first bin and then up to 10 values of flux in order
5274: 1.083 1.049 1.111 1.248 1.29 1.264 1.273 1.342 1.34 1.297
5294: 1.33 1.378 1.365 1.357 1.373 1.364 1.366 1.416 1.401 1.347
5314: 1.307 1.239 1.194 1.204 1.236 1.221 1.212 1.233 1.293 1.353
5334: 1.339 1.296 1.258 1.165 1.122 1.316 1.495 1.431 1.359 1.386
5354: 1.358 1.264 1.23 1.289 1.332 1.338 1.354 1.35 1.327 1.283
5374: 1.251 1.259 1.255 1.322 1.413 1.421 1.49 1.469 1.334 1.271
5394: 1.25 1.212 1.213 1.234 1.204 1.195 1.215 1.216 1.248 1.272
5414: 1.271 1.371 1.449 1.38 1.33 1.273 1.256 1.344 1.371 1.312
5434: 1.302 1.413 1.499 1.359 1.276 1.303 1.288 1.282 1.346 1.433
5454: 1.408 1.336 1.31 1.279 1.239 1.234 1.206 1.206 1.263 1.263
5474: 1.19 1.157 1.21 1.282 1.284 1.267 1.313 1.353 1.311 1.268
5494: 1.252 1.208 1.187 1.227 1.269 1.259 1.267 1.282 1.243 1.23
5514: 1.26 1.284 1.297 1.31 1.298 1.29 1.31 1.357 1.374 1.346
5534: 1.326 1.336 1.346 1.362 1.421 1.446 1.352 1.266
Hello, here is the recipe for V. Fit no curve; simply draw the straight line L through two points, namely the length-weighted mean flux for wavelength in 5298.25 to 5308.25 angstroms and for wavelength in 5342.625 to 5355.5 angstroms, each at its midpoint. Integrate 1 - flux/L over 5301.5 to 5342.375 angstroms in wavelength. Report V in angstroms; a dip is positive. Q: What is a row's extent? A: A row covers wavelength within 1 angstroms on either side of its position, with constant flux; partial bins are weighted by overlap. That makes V 2.7 angstroms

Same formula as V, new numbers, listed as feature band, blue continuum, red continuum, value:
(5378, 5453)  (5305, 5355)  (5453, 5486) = -2.52 angstroms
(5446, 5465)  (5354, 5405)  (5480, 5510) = -0.55 angstroms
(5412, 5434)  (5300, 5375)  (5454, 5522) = -0.86 angstroms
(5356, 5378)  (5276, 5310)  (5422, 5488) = 0.16 angstroms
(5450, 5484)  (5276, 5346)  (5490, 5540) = 0.43 angstroms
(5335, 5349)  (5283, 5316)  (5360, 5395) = 0.42 angstroms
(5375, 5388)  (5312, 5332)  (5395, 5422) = -1.08 angstroms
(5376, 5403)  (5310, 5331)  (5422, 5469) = -0.49 angstroms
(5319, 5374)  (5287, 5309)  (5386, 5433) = 1.36 angstroms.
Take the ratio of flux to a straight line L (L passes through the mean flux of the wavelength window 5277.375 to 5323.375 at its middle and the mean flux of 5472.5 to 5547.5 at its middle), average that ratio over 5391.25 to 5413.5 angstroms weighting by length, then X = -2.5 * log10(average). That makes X 0.059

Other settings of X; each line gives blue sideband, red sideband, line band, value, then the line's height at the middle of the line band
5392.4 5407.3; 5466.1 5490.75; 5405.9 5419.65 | -0.065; 1.23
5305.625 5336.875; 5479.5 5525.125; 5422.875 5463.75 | -0.044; 1.28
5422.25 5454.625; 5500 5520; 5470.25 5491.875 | 0.028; 1.3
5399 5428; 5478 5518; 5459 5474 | 0.029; 1.27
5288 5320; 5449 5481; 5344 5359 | -0.034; 1.32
